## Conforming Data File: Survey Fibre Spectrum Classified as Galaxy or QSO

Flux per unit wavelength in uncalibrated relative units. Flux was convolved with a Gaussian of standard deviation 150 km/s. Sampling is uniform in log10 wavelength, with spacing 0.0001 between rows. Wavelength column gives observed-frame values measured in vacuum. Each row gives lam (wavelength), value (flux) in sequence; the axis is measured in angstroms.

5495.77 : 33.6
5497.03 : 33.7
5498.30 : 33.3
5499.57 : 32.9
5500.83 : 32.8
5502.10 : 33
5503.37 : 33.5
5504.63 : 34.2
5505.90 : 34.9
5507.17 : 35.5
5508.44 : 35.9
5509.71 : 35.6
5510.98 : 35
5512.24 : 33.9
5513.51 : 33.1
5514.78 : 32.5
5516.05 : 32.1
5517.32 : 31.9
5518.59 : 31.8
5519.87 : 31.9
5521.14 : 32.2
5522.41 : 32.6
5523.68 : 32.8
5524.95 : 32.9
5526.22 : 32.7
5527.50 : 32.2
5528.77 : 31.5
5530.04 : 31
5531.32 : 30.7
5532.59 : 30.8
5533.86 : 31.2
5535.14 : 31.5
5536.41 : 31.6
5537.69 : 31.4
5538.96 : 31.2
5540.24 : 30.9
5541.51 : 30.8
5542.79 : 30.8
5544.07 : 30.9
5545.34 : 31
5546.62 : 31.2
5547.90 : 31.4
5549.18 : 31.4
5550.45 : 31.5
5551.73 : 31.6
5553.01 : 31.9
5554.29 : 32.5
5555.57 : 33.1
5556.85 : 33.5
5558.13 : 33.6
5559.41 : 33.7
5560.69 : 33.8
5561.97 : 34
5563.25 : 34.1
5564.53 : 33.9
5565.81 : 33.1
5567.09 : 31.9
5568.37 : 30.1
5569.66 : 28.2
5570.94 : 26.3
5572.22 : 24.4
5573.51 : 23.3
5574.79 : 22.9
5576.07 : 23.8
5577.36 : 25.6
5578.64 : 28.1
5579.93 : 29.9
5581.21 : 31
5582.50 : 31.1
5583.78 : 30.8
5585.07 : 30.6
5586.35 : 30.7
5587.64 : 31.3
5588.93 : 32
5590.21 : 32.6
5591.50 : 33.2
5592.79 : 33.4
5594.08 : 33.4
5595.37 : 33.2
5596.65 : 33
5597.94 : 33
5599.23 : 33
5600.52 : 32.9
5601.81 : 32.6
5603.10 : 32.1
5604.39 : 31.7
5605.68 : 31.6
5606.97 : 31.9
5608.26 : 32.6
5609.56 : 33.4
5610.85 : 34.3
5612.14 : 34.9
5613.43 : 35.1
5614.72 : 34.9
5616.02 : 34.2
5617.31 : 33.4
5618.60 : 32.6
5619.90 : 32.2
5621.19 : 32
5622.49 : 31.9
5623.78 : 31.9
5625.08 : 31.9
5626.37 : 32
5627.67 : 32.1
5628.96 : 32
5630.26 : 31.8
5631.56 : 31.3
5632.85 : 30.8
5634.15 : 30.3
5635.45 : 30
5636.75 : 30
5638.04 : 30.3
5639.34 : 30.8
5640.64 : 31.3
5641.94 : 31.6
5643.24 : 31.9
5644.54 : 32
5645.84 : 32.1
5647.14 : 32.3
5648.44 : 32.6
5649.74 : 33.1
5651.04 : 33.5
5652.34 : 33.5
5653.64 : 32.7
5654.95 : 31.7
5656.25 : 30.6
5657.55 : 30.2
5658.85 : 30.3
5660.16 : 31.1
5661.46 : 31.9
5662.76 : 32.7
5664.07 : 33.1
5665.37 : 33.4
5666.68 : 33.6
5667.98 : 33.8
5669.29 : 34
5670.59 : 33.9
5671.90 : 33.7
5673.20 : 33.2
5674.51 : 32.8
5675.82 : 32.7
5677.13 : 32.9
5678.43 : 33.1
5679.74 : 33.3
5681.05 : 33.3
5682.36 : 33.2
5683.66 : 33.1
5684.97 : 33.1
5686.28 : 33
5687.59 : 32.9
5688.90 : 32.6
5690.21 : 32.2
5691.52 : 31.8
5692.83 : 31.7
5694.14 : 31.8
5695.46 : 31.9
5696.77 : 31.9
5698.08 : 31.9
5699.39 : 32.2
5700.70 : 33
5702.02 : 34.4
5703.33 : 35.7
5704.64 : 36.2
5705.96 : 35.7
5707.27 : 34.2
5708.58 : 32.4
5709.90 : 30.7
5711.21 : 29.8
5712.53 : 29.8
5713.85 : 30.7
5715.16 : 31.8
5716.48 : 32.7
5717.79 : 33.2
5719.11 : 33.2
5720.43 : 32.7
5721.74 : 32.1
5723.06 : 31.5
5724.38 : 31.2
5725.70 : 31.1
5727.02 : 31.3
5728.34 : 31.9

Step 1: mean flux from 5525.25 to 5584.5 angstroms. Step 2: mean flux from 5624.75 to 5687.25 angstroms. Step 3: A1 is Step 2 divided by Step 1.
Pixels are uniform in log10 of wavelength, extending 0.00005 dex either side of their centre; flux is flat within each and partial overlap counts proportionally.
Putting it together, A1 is 1.1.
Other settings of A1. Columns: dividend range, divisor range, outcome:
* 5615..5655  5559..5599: 1.05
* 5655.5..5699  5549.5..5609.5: 1.04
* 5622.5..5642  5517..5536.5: 0.98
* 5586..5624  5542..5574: 1.05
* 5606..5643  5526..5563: 1.01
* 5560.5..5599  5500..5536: 0.93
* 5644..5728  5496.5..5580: 1.03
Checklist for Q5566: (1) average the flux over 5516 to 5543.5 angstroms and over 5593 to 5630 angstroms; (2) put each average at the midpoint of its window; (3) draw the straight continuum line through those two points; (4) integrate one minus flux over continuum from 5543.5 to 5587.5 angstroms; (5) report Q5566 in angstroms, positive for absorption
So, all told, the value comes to 2.3 angstroms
